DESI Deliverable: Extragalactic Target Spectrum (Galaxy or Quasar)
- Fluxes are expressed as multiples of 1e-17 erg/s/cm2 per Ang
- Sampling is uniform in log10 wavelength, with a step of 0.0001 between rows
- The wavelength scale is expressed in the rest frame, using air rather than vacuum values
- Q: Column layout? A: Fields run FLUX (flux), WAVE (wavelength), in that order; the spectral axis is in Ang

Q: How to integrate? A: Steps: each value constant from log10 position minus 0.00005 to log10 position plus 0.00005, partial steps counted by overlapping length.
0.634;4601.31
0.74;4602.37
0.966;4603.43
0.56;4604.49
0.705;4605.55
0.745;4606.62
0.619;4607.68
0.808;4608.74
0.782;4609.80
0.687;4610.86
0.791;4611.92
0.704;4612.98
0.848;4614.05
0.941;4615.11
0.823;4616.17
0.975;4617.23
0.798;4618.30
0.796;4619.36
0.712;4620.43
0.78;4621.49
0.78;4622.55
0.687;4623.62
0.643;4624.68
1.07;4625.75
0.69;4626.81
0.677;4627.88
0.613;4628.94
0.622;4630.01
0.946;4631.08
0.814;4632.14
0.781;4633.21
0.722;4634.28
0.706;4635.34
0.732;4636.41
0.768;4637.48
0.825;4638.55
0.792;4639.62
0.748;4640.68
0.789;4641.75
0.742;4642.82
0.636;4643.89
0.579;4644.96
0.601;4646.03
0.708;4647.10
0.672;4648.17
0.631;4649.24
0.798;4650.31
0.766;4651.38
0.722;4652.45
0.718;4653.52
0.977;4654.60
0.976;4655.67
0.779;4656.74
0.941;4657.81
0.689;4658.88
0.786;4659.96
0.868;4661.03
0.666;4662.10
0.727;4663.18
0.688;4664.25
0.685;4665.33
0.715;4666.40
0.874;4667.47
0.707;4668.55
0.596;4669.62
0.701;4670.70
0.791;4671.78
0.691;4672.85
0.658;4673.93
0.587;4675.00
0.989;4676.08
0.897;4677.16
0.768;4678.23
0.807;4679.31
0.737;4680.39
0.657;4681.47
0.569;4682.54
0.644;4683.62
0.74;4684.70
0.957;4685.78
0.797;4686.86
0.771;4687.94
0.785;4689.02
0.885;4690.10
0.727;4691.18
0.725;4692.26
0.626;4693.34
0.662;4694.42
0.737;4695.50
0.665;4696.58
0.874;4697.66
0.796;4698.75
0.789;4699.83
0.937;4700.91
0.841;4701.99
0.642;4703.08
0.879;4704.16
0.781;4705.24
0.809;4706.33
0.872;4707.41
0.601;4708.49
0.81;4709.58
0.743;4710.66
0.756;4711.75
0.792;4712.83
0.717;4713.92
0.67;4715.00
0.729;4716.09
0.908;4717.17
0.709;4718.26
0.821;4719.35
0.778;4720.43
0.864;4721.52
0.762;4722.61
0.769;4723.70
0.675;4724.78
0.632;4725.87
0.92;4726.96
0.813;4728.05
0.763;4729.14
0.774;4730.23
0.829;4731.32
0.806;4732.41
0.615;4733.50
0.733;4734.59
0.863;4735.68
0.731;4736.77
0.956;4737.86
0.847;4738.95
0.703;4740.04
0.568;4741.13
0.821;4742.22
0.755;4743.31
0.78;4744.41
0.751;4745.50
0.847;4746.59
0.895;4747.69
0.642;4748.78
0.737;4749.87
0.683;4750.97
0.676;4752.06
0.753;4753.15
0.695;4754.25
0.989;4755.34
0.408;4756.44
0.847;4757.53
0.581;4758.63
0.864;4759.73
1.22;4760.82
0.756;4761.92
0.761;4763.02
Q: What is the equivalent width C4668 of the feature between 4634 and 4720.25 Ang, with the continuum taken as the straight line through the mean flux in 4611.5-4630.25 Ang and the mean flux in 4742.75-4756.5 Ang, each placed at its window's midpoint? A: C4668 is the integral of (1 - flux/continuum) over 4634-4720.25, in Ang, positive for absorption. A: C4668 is 1.2 Ang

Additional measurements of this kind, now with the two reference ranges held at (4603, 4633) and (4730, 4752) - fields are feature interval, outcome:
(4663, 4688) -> 0.92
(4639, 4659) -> 0.43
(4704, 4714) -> -0.11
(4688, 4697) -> 0.44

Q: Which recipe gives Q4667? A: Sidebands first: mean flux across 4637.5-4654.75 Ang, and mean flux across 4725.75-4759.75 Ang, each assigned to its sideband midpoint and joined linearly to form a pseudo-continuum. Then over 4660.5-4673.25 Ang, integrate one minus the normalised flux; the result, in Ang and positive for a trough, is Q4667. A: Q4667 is 0.1 Ang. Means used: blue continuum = 0.727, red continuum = 0.758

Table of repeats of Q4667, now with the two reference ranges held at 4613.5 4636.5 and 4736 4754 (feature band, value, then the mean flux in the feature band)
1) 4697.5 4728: -0.6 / 0.78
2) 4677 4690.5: 0.1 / 0.766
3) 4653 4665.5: -0.3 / 0.794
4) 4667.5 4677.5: 0.4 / 0.739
